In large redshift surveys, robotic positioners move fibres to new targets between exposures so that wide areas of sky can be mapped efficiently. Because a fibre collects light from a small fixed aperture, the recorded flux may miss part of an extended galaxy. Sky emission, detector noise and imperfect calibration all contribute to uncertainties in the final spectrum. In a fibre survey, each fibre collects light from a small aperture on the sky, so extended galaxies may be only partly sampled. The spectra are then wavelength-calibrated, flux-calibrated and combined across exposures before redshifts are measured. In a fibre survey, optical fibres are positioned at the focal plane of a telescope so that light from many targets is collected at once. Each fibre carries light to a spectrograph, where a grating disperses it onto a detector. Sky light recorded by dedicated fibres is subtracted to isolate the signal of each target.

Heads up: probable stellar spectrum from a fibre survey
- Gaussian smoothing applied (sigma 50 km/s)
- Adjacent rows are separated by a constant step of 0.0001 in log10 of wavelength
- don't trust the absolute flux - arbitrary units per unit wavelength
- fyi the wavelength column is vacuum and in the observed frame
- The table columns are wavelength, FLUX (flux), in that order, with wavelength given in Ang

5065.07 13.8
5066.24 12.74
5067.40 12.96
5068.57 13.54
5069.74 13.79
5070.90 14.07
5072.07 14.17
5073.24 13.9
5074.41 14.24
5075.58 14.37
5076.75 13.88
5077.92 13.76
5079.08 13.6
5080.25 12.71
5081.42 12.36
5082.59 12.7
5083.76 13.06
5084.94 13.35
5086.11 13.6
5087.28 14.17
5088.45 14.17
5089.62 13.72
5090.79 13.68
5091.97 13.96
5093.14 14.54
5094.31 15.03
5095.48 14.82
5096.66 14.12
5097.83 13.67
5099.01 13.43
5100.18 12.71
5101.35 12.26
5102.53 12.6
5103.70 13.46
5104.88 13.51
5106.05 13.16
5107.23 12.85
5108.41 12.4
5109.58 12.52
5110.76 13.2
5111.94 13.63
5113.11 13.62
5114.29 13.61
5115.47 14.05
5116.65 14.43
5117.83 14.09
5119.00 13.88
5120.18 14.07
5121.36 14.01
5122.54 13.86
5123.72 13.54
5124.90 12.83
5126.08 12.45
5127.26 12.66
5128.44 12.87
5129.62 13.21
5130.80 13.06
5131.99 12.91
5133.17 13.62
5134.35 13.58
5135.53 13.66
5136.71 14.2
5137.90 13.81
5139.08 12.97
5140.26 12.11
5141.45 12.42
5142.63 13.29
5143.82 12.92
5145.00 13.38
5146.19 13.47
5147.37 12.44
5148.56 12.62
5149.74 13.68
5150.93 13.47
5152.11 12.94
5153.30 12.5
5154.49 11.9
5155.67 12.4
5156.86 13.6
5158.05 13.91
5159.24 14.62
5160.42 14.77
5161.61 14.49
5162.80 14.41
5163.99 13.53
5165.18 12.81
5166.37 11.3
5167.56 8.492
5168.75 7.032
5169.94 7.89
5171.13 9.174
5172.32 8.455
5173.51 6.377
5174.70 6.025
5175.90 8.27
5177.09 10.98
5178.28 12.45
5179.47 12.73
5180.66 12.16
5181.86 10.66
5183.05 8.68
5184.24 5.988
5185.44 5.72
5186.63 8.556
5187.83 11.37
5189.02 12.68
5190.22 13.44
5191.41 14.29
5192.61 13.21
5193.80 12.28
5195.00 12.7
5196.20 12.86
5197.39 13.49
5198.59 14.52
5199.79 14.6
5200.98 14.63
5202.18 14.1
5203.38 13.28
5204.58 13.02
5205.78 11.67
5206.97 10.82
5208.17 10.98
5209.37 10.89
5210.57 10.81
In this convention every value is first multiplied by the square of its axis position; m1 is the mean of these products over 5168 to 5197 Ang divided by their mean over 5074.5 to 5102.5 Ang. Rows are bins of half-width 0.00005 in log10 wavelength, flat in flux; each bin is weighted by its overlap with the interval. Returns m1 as 0.78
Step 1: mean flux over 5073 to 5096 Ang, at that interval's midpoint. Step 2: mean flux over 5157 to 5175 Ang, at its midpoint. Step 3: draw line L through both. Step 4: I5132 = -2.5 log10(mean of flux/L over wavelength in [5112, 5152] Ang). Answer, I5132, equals -0.10 mag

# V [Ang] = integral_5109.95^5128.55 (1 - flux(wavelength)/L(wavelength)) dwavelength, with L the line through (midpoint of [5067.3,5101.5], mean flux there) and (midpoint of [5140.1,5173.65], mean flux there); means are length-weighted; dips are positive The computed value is -0.85 Ang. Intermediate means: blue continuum 13.7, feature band 13.6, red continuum 12.2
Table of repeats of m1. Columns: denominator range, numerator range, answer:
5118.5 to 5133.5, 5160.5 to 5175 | 0.78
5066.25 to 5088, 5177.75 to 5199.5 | 0.89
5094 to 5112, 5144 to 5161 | 1.02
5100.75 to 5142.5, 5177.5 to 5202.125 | 0.92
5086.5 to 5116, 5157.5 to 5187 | 0.79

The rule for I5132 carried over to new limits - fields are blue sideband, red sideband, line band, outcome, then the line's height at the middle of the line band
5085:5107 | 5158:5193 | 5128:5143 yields -0.08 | 12.2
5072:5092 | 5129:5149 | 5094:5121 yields -0.01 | 13.4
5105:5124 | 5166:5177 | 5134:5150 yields -0.20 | 11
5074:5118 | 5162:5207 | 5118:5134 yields -0.05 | 12.7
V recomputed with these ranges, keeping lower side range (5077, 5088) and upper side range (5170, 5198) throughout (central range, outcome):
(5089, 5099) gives -0.9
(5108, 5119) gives -1.0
